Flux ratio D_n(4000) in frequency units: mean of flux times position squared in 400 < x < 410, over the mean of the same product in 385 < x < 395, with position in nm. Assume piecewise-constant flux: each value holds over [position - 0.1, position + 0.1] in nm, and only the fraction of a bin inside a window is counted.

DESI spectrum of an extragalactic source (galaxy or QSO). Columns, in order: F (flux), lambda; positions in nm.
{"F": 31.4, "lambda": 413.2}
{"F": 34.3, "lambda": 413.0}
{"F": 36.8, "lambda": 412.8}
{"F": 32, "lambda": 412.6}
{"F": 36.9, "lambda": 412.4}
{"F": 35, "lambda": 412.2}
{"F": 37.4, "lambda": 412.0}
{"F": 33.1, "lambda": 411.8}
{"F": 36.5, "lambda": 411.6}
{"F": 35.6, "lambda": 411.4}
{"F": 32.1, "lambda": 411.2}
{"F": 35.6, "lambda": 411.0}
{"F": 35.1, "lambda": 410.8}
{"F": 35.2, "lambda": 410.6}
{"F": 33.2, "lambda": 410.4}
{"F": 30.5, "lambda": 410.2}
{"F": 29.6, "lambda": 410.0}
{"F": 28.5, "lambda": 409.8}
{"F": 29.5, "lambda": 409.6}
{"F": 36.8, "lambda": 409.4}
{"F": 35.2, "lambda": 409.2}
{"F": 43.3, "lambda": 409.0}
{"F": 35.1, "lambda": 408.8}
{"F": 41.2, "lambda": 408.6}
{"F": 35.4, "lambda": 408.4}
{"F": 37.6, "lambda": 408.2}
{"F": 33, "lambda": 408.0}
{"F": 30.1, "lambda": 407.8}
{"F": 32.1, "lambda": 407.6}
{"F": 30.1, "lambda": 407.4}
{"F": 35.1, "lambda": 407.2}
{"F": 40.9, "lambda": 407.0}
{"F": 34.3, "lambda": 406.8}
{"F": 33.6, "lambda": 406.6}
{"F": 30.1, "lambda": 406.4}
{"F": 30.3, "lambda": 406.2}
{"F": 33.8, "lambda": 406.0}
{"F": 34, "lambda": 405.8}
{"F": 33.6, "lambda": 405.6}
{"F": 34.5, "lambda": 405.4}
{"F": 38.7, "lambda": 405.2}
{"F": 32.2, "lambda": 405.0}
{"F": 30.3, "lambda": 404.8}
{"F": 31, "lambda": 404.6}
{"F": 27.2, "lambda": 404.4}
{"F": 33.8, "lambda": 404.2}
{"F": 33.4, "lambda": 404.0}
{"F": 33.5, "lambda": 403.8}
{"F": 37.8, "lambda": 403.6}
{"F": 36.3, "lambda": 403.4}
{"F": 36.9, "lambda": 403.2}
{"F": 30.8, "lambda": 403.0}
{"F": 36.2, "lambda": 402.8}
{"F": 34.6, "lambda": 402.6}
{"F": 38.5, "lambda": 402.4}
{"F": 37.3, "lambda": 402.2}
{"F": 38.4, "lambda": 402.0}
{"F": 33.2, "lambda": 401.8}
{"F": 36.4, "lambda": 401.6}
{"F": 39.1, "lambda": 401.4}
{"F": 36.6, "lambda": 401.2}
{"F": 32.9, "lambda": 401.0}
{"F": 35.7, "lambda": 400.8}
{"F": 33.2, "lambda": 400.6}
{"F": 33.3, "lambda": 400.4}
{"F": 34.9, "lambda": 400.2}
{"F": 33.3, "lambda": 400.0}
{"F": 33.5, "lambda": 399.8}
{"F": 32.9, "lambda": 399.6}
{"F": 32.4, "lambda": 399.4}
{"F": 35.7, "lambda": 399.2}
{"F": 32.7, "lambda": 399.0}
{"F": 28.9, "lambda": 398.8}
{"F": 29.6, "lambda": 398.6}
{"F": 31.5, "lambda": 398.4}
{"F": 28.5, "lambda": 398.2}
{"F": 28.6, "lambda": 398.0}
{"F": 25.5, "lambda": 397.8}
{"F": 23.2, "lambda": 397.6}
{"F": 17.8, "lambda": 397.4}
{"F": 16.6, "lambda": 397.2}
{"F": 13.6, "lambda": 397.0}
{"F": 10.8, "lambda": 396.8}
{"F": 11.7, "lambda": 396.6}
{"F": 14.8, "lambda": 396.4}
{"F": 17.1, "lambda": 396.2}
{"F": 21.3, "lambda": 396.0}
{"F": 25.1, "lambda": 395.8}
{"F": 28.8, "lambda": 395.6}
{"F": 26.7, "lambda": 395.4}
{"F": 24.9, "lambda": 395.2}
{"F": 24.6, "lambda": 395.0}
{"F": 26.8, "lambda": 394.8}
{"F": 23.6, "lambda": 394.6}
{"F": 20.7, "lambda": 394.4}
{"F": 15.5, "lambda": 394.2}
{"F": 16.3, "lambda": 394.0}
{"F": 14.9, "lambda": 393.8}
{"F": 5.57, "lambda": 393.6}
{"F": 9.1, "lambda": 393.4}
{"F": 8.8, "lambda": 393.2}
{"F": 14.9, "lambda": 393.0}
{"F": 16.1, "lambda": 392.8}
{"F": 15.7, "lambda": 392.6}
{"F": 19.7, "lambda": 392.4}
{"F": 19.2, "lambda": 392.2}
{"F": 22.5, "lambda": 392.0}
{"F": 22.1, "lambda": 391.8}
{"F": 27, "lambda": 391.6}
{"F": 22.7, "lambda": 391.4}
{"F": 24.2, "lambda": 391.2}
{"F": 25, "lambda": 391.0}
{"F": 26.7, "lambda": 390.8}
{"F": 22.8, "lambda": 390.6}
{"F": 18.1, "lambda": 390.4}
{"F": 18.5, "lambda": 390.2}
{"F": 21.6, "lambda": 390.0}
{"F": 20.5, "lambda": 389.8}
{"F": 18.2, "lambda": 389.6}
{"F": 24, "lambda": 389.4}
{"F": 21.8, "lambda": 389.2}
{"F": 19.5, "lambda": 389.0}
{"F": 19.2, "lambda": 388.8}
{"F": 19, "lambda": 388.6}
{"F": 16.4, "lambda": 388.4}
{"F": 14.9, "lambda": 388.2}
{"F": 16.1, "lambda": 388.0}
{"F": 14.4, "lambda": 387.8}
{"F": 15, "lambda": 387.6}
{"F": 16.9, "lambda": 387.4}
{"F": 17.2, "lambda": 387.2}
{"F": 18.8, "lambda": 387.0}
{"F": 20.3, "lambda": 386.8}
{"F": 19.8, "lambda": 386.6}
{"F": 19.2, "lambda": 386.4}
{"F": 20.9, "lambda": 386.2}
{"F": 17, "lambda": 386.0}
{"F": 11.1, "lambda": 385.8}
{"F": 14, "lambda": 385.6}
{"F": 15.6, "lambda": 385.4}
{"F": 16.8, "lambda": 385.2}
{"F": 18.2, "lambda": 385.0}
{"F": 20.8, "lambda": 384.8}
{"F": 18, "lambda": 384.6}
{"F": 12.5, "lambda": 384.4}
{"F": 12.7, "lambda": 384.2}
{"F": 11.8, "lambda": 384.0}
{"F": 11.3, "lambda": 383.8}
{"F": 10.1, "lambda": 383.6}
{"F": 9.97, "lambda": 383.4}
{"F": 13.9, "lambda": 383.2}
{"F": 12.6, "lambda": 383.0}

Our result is 2.0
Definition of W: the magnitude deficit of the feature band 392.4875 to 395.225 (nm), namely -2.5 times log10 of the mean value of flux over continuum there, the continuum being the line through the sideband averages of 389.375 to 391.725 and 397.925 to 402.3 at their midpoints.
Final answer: 0.50 mag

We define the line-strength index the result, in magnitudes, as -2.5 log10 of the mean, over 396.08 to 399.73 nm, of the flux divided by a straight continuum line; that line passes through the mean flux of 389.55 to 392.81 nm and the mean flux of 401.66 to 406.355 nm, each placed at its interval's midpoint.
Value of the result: 0.18 mag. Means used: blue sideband 21.4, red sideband 34.2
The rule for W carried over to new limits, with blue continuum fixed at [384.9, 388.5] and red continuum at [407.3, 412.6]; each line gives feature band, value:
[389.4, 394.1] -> 0.087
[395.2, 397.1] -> 0.233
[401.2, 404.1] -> -0.240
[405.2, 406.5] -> -0.066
